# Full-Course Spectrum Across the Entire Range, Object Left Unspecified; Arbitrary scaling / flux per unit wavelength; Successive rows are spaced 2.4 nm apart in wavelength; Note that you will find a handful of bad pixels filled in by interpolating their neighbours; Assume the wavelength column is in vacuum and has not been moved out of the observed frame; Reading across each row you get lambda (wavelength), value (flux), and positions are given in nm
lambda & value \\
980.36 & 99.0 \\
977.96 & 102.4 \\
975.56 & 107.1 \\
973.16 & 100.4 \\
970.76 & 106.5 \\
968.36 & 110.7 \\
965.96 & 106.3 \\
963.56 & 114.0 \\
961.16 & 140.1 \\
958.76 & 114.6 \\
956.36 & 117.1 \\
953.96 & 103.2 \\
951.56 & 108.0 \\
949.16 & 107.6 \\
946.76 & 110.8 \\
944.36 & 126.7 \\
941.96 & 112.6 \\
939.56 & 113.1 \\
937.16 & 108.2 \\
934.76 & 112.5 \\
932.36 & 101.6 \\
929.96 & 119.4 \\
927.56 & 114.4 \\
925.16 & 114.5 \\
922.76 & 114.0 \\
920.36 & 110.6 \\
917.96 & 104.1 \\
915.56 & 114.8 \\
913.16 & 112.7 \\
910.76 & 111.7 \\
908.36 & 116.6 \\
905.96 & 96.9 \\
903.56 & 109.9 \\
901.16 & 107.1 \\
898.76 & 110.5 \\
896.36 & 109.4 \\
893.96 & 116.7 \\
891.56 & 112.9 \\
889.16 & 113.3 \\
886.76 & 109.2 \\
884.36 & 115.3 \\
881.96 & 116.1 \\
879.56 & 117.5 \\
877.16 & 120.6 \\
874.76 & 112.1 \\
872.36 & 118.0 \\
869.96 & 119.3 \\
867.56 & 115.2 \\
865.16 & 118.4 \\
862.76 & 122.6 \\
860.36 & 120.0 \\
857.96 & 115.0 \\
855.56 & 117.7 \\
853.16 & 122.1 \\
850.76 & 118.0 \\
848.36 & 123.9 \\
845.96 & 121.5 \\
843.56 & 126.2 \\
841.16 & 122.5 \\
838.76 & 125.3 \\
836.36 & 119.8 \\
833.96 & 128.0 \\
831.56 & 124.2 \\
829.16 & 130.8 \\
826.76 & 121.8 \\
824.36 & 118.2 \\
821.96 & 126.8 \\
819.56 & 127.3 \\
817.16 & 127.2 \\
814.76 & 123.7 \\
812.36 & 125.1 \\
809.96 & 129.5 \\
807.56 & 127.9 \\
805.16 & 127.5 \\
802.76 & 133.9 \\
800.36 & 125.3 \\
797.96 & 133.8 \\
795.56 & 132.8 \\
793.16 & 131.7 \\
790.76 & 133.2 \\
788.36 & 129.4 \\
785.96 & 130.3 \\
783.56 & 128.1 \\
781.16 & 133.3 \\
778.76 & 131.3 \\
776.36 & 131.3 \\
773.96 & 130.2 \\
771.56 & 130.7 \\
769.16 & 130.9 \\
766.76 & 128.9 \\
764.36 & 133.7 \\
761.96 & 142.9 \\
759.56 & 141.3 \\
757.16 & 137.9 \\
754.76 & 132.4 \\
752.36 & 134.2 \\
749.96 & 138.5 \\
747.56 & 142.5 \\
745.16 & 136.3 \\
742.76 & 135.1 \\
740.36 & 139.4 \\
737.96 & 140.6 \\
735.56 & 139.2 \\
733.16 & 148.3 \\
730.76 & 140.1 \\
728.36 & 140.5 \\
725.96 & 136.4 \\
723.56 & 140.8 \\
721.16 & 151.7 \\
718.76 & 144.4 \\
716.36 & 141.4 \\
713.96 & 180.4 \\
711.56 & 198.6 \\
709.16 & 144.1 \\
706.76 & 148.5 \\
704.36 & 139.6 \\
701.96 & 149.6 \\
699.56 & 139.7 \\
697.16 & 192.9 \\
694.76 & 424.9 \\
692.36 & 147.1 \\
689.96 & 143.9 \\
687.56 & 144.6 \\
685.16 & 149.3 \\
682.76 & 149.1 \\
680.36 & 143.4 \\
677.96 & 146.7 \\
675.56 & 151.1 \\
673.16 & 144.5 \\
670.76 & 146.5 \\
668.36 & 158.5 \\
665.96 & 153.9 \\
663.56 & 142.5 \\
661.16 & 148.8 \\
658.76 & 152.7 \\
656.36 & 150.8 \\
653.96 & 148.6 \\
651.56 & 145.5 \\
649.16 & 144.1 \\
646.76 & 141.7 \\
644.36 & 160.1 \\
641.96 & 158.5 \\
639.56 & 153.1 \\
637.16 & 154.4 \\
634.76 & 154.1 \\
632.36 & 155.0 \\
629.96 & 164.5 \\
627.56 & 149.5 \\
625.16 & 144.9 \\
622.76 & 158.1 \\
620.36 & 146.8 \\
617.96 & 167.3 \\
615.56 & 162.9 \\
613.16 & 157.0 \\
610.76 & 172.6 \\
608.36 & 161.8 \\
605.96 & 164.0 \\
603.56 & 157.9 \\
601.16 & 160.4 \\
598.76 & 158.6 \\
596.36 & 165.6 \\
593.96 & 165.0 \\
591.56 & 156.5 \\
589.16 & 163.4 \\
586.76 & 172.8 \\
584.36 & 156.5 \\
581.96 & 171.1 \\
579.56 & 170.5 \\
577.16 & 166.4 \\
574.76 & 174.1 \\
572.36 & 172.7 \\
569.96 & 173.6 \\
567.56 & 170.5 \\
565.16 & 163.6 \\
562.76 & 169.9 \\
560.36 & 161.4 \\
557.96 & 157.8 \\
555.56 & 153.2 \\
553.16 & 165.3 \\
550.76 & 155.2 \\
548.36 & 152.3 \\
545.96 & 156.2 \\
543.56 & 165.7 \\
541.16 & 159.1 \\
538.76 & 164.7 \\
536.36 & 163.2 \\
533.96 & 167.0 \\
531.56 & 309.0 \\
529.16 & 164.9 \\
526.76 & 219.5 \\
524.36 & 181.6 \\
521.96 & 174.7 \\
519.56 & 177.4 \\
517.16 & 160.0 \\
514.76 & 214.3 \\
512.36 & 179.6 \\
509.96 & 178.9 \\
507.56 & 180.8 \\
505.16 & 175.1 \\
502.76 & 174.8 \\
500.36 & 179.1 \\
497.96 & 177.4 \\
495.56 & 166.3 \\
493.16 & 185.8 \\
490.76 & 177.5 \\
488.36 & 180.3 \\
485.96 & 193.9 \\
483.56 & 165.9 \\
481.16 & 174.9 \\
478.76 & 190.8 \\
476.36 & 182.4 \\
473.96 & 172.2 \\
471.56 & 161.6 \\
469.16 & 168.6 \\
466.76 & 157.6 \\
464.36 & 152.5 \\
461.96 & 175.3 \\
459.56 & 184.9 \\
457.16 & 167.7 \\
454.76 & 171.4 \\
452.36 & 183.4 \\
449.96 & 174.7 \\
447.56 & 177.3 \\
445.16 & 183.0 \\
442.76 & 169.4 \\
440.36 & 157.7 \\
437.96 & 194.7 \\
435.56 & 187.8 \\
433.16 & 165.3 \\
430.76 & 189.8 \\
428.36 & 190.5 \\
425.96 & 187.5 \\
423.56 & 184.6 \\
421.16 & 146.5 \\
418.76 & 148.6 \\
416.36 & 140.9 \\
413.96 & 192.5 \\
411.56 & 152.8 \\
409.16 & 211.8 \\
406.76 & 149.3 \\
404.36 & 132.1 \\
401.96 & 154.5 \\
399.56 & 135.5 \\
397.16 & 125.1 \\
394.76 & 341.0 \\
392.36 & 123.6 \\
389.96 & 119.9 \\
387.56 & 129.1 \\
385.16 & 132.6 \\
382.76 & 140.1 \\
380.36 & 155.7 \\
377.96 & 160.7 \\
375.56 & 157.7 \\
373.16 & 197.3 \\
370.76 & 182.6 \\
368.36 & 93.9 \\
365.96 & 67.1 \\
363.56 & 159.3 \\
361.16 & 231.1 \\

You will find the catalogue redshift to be 0.060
